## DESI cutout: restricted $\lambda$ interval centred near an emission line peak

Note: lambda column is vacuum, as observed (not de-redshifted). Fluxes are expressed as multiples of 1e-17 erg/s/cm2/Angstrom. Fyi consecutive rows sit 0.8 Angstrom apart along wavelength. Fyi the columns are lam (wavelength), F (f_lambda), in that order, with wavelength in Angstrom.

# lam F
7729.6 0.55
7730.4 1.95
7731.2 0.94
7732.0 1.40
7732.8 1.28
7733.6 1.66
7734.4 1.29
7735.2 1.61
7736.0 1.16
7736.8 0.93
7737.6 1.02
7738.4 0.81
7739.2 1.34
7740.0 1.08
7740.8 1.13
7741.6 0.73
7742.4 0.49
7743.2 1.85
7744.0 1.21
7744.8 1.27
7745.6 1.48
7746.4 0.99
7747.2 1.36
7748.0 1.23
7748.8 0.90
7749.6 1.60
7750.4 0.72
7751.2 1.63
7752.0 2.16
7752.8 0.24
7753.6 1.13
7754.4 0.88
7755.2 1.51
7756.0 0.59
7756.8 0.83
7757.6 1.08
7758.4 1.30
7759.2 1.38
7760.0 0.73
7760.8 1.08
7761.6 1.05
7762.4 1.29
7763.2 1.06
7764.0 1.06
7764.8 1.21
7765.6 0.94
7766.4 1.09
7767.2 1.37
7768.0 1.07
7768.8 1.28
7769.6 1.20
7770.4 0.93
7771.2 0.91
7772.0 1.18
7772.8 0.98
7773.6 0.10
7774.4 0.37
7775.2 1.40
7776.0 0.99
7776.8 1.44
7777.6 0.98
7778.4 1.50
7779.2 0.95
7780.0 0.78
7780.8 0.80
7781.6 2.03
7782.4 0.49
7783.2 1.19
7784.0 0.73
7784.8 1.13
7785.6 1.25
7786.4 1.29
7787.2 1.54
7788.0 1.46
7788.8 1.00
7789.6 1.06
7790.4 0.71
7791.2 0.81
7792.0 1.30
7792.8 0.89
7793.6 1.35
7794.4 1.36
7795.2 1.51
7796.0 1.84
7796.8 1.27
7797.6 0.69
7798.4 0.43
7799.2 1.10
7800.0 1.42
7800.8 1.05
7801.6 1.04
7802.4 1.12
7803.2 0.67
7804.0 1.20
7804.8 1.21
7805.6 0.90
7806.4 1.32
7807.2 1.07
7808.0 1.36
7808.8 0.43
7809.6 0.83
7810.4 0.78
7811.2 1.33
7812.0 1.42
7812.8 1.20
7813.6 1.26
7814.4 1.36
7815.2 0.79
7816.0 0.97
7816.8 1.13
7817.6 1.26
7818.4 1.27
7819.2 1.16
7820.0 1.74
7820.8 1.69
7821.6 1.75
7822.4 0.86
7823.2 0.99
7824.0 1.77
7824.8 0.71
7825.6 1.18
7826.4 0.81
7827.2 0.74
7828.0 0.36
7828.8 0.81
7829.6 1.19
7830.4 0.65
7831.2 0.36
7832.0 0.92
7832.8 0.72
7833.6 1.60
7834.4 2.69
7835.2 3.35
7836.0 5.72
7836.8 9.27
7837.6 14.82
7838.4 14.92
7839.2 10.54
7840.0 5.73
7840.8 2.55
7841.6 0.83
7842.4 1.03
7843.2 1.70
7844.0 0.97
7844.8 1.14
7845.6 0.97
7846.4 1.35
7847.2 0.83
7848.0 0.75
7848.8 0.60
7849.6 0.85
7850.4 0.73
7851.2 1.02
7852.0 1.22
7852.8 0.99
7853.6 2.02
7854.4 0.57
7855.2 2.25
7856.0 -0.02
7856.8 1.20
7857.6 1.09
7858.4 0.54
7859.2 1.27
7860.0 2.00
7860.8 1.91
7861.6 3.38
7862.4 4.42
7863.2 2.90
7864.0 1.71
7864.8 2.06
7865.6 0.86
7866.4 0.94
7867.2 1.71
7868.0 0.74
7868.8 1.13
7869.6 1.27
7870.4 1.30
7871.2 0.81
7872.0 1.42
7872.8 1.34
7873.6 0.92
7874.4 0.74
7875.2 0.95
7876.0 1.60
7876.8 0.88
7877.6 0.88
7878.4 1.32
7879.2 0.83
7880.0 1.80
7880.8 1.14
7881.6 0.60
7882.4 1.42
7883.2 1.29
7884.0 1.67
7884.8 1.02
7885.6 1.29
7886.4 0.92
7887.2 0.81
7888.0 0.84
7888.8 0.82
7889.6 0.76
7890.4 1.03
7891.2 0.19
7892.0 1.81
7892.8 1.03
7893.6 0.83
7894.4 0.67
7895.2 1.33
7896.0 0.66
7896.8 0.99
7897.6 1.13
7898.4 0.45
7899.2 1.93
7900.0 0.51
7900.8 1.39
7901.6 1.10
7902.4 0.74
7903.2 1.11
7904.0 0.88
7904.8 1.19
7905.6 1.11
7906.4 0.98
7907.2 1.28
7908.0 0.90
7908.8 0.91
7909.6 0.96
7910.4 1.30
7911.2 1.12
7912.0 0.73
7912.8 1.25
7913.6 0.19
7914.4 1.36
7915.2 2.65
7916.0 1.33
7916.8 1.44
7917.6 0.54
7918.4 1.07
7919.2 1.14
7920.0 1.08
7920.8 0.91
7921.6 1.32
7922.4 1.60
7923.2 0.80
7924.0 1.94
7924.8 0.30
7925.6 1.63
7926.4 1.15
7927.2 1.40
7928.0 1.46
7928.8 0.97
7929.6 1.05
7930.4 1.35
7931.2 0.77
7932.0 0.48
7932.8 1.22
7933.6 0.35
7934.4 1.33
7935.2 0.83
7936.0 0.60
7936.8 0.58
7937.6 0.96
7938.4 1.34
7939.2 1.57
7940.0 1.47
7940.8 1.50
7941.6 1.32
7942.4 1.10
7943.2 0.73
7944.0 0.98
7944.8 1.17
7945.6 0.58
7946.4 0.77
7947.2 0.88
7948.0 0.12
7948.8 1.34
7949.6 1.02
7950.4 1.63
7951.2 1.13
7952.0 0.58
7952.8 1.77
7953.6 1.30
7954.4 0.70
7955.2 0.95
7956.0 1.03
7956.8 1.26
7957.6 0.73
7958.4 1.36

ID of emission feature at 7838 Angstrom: H-alpha 6563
